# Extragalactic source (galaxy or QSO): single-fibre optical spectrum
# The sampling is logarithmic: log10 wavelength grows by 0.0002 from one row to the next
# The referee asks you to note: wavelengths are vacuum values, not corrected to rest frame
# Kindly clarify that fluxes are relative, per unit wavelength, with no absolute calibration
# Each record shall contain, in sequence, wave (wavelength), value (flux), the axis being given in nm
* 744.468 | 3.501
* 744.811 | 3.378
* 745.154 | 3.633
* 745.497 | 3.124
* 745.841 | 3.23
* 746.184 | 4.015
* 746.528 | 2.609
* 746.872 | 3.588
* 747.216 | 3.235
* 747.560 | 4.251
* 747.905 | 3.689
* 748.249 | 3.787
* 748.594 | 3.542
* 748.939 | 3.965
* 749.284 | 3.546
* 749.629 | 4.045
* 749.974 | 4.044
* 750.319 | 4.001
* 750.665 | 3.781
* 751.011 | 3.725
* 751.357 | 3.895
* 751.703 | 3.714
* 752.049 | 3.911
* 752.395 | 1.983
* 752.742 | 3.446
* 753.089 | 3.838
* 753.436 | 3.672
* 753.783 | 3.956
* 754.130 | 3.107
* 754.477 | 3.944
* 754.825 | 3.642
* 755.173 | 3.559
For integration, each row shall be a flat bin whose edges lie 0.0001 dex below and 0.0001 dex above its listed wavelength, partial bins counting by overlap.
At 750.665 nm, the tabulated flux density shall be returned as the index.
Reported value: 3.781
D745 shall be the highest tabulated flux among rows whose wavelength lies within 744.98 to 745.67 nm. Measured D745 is 3.633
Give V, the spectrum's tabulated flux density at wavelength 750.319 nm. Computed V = 4.001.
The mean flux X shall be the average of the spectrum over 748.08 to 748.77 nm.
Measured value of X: 3.66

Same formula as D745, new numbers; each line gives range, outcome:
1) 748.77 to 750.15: 4.045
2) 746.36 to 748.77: 4.251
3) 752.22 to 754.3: 3.956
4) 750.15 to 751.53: 4.001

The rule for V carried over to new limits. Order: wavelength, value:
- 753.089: 3.838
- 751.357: 3.895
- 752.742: 3.446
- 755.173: 3.559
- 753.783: 3.956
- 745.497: 3.124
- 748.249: 3.787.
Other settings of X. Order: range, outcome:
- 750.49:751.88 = 3.78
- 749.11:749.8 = 3.8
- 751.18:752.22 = 3.84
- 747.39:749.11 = 3.84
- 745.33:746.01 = 3.17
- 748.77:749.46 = 3.76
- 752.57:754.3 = 3.6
